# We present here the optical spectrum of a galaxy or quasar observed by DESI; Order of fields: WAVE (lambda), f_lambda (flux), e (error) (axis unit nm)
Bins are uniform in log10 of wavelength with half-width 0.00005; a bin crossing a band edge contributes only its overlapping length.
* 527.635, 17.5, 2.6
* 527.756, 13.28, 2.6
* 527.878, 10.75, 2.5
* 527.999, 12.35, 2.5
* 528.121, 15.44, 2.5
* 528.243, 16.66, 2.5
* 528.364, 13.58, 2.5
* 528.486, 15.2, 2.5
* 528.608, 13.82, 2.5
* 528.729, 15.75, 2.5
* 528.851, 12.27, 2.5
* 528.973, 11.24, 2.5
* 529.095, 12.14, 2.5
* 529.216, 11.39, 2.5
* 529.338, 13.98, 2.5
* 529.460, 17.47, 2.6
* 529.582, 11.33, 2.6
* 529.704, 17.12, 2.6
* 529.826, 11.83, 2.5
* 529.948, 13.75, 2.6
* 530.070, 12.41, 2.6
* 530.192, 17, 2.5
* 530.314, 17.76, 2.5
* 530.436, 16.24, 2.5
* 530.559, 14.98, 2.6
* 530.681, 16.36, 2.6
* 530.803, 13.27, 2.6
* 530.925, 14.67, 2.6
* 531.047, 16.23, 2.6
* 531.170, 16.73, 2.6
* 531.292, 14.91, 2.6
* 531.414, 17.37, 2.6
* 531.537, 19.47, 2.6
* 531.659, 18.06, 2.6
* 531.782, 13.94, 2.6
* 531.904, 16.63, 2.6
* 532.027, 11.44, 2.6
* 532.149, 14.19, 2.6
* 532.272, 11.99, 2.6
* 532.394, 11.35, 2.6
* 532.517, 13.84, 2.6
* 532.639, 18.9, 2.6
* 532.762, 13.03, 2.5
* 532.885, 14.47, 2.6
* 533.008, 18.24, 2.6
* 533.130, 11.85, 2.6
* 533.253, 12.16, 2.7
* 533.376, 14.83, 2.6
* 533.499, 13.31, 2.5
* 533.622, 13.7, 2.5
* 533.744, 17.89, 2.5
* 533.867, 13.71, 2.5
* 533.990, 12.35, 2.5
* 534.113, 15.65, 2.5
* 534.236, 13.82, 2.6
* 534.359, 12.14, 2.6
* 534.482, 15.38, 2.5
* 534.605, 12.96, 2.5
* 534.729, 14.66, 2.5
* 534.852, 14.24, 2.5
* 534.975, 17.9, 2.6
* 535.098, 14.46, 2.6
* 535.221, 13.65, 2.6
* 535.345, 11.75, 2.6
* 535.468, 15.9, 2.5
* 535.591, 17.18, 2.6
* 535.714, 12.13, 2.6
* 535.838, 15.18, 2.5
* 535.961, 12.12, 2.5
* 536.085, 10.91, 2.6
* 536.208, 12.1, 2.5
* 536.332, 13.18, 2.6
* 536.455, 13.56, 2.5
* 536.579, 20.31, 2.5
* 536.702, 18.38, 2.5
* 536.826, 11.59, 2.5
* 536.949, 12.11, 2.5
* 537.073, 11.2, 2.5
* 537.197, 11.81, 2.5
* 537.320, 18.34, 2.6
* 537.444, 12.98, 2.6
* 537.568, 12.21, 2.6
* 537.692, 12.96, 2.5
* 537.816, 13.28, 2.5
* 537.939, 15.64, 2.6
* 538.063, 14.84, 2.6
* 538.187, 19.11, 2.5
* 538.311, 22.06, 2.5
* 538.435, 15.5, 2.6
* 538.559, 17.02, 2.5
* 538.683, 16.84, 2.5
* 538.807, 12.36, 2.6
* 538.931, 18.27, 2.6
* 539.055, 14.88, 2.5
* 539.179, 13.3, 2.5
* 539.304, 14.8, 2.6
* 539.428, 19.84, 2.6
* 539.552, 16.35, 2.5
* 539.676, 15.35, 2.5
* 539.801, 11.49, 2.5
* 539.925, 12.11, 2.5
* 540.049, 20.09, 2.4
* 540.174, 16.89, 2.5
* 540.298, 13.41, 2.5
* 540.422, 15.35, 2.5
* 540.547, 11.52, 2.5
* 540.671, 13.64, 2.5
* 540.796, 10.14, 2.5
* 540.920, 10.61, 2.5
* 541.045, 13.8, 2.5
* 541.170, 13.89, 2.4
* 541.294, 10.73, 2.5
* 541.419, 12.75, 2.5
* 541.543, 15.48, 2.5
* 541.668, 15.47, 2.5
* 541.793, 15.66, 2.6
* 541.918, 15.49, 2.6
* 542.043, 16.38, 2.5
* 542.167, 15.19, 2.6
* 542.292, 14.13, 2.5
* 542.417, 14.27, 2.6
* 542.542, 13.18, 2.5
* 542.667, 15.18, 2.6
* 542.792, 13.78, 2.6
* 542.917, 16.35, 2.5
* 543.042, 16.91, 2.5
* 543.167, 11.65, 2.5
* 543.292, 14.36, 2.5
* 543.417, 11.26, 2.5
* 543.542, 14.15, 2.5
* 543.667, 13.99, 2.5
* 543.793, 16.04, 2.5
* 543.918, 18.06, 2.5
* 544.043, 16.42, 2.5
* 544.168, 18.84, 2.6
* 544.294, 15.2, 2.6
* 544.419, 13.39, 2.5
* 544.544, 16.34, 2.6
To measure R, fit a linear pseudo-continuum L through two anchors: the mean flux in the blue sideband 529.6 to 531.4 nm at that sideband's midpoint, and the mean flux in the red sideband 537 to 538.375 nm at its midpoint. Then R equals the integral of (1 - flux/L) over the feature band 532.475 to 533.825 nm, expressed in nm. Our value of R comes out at 0.03 nm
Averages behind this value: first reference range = 15.2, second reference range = 14.9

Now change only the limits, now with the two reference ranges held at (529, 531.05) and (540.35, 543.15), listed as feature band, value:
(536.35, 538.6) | -0.143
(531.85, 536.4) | 0.097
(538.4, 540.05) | -0.149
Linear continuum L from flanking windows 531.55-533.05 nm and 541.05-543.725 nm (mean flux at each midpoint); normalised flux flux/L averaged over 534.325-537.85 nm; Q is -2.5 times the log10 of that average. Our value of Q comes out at 0.05 mag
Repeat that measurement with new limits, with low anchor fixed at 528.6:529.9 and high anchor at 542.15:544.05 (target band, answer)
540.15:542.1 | 0.054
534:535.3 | -0.033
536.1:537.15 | 0.016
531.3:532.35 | -0.121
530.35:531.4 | -0.146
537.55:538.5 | -0.120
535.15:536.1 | 0.021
